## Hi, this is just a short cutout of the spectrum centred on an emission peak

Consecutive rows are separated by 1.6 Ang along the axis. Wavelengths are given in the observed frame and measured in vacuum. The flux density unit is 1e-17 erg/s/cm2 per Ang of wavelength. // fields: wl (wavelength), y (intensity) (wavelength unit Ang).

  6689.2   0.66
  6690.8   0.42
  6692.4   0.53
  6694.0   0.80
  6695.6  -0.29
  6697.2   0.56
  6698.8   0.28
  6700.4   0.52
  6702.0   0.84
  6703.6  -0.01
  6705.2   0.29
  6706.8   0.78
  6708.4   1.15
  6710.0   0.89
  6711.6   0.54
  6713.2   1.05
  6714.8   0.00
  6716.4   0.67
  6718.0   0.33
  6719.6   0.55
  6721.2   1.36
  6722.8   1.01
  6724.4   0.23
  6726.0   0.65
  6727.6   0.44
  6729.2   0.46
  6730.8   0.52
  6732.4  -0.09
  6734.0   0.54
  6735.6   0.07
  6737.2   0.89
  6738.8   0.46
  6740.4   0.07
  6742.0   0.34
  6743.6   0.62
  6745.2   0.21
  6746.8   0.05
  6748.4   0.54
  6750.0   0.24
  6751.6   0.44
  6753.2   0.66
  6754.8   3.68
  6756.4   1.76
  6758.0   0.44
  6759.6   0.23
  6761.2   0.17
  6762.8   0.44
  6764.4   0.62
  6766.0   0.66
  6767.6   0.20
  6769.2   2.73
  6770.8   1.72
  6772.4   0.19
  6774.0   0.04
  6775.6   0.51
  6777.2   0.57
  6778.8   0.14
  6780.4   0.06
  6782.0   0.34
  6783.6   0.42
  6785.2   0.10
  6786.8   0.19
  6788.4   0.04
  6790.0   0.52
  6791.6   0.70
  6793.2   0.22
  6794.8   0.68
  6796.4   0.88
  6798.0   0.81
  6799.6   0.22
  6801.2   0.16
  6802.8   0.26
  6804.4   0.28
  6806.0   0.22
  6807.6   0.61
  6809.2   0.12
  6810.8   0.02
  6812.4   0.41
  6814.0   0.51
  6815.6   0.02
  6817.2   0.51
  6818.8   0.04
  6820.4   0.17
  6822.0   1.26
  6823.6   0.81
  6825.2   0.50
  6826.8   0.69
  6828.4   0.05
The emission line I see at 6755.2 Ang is [S II] 6716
